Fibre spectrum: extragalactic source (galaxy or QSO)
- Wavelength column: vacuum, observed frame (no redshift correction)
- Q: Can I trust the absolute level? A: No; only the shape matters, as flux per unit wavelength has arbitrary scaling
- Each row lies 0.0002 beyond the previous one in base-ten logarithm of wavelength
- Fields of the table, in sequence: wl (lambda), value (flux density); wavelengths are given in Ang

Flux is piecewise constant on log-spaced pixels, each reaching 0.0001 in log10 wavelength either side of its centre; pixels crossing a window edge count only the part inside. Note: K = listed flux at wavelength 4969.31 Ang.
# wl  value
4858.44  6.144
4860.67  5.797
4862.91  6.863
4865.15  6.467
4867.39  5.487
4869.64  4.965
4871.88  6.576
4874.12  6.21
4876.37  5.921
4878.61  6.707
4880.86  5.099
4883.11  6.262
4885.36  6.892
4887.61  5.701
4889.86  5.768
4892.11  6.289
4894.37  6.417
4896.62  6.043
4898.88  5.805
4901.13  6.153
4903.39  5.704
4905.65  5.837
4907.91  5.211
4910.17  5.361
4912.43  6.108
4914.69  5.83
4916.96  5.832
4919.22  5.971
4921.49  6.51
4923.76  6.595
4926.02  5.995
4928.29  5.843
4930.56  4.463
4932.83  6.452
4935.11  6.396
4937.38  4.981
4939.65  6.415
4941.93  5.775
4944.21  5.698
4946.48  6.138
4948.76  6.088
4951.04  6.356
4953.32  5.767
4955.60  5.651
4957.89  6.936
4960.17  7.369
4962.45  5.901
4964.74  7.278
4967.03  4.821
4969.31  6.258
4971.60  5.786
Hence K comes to 6.258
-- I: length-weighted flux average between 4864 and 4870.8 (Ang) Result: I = 5.65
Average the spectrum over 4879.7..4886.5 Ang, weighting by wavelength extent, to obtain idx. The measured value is 6.08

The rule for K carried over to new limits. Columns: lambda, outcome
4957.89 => 6.936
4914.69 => 5.83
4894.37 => 6.417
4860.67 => 5.797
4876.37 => 5.921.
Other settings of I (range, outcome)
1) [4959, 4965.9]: 6.85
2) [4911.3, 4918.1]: 5.93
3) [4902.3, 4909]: 5.58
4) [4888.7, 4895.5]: 6.16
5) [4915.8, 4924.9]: 6.23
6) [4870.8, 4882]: 6.1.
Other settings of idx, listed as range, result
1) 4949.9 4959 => 6.17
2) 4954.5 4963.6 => 6.47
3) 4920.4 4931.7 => 5.88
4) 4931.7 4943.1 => 6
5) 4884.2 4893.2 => 6.16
